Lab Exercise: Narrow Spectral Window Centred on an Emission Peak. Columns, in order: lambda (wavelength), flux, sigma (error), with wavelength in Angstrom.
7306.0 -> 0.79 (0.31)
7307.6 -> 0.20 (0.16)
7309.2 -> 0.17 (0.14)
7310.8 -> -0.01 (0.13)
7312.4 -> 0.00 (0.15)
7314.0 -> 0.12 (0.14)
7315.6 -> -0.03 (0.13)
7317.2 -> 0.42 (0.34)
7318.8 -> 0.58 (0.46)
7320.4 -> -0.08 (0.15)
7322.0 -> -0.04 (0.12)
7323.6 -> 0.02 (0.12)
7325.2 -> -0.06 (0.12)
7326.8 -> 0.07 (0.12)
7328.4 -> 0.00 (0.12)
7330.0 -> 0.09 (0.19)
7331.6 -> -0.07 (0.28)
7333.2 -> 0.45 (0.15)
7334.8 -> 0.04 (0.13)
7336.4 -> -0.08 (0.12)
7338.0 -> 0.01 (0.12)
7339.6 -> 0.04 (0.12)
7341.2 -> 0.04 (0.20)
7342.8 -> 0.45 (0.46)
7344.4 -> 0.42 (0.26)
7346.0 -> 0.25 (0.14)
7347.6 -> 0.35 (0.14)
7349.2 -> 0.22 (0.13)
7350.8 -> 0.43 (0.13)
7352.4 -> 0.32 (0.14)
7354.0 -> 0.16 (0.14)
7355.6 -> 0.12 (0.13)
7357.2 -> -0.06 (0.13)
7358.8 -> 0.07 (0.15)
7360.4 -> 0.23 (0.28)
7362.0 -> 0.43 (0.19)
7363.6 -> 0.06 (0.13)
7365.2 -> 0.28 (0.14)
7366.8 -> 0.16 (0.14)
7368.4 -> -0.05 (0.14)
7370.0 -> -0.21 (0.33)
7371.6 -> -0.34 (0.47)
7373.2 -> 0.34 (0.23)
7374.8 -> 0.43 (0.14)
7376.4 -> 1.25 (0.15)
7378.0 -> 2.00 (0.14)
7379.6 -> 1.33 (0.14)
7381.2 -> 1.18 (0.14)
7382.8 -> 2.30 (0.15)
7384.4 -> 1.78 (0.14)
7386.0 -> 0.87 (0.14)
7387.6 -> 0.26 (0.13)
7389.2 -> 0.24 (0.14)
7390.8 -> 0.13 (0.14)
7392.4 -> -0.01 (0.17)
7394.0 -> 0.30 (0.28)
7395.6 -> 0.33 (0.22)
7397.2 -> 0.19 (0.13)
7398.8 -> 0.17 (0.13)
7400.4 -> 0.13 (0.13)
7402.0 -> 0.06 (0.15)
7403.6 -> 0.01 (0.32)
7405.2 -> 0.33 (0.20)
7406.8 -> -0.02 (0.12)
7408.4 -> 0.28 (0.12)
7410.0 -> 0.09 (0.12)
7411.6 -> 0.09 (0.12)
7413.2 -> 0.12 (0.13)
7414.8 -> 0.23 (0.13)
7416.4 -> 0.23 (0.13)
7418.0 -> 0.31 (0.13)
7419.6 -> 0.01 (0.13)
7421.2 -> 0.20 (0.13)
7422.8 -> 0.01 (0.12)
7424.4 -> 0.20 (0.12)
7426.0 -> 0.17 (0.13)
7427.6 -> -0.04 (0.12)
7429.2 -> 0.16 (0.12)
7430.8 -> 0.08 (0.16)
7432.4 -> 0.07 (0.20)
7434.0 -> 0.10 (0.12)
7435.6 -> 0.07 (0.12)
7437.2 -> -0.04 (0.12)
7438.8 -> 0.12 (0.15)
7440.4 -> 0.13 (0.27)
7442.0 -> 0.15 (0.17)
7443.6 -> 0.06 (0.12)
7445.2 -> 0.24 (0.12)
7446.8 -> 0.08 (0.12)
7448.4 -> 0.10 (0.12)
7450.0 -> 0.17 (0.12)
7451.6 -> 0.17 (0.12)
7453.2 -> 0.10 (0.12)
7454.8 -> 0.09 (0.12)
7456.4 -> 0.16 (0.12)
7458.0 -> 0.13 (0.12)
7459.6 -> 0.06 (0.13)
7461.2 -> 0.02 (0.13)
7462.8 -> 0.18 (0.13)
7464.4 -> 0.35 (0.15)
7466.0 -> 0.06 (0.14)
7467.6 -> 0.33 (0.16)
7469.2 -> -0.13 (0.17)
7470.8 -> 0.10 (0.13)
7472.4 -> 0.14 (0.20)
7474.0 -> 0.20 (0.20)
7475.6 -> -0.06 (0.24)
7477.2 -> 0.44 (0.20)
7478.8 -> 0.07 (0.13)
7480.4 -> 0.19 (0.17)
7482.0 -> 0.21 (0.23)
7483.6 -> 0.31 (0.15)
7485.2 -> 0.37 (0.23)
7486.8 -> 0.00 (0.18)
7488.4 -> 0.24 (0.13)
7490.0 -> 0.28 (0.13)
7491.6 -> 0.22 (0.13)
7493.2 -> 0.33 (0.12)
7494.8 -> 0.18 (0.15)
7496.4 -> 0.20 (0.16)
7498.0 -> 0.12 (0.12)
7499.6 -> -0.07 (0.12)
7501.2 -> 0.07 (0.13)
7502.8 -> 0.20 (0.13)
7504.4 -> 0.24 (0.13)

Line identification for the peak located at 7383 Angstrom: [O II]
